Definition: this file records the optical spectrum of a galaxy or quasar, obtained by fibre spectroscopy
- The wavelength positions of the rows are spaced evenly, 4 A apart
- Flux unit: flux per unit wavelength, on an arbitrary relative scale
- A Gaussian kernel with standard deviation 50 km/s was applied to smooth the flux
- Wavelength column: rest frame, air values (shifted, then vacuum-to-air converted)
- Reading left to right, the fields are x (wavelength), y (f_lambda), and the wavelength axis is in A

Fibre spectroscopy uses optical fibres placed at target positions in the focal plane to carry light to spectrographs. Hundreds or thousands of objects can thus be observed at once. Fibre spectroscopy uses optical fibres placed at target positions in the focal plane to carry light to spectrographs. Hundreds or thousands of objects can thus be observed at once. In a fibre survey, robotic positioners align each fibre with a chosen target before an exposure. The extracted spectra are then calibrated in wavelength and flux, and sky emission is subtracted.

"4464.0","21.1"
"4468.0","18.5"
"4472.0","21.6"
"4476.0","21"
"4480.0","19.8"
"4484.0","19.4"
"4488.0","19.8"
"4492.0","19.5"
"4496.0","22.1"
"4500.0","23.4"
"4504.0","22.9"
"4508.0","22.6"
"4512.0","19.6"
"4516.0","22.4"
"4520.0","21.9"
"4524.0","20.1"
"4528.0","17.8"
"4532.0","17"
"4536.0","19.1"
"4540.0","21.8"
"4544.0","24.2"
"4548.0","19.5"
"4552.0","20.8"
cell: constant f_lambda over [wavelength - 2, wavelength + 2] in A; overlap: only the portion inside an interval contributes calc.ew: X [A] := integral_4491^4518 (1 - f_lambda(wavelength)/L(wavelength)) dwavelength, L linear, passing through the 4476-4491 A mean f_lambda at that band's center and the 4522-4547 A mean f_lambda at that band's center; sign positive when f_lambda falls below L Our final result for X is -2.7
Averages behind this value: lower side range 19.8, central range 21.9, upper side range 20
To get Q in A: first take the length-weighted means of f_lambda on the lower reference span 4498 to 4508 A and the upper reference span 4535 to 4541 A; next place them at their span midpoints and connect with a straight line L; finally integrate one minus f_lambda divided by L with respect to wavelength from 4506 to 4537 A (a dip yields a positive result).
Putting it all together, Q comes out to 2.3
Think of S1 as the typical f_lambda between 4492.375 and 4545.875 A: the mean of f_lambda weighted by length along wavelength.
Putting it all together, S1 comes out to 21.1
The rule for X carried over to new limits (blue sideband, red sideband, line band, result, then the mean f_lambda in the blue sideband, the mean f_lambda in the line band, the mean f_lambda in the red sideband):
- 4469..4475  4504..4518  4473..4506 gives 0.5 A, 21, 21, 21.7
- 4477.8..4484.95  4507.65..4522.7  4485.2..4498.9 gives -0.2 A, 19.7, 20.6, 21.4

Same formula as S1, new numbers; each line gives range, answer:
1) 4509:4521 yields 21.4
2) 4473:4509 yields 21.1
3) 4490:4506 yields 22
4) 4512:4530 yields 20.4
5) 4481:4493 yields 19.6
